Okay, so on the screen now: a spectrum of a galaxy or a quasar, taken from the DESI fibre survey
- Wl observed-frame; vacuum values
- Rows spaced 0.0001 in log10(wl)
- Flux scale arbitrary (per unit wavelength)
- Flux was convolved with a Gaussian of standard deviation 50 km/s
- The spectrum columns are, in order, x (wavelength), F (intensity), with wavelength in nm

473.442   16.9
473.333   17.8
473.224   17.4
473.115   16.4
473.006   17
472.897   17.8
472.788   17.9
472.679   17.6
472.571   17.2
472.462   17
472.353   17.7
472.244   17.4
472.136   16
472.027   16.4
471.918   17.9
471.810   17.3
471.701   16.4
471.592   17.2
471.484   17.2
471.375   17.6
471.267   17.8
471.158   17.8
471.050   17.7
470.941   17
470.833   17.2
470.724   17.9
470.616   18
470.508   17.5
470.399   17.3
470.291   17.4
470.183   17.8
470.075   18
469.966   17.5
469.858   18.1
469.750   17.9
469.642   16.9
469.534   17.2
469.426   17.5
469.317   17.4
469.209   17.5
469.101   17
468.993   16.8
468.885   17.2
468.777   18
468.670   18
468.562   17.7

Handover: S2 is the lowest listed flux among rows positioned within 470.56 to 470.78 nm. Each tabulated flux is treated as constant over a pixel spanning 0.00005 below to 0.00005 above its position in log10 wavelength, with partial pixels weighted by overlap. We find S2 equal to 17.9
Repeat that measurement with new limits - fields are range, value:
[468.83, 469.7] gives 16.8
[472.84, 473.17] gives 16.4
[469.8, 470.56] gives 17.3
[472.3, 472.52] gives 17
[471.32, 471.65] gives 17.2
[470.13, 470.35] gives 17.4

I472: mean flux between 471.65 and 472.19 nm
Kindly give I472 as 16.8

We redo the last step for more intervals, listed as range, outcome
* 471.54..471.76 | 16.7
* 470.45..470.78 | 17.8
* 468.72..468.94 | 17.7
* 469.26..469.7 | 17.2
